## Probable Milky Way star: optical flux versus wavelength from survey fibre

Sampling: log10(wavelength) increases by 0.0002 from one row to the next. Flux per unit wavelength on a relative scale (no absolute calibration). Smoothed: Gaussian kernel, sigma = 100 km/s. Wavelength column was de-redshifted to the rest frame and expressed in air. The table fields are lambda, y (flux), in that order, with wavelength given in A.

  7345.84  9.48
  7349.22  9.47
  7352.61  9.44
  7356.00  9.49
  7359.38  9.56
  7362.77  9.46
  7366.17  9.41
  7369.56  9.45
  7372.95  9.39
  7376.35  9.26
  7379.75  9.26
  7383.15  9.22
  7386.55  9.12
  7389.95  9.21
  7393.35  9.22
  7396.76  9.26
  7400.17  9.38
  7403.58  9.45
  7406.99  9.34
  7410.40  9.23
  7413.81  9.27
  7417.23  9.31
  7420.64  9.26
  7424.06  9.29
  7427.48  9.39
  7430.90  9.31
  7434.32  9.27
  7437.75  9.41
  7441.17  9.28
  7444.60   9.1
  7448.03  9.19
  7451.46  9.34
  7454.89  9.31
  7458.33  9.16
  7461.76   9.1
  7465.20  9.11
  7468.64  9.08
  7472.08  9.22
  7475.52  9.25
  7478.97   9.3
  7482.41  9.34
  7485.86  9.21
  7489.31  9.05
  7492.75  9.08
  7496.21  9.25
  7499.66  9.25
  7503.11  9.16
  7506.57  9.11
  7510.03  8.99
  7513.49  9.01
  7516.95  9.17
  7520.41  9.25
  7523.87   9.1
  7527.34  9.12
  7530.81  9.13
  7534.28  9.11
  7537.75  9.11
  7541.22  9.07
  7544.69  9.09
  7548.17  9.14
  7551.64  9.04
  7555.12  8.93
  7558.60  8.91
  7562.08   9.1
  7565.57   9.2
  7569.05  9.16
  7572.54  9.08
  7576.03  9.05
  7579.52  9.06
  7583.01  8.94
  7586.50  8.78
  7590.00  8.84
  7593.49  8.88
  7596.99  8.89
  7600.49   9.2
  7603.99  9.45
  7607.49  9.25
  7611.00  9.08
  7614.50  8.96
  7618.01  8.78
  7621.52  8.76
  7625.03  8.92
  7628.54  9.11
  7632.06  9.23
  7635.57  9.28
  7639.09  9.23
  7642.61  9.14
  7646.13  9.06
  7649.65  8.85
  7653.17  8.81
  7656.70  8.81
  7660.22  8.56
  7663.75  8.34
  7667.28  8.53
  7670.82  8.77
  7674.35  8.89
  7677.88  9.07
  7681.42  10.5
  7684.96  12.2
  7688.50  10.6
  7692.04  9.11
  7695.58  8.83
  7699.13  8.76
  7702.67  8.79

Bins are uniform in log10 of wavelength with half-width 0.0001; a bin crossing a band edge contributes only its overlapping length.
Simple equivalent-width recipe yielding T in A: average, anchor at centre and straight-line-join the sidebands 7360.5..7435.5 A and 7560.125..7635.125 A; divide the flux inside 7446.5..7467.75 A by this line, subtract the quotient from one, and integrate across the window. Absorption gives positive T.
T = 0.1 A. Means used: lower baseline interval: 9.31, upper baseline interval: 9.04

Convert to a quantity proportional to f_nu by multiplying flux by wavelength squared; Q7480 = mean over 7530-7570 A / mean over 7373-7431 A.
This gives 1.02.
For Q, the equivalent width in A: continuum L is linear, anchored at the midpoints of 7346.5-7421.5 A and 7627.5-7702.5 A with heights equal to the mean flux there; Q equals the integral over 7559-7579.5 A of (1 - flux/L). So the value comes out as 0.4 A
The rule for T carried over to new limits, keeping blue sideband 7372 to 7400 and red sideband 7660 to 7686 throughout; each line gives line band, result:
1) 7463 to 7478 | 0.16 A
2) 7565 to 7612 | 1.23 A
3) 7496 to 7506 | 0.08 A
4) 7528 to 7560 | 0.78 A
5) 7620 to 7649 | 0.71 A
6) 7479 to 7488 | 0.00 A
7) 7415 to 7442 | -0.17 A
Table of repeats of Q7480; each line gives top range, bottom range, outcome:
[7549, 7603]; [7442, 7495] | 1.01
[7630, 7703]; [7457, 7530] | 1.05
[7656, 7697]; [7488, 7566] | 1.07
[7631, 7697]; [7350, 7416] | 1.07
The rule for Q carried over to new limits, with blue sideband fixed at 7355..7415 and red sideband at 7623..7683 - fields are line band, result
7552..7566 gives 0.15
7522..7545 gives 0.11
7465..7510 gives 0.12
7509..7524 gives 0.10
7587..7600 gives 0.26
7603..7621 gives -0.03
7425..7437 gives -0.07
